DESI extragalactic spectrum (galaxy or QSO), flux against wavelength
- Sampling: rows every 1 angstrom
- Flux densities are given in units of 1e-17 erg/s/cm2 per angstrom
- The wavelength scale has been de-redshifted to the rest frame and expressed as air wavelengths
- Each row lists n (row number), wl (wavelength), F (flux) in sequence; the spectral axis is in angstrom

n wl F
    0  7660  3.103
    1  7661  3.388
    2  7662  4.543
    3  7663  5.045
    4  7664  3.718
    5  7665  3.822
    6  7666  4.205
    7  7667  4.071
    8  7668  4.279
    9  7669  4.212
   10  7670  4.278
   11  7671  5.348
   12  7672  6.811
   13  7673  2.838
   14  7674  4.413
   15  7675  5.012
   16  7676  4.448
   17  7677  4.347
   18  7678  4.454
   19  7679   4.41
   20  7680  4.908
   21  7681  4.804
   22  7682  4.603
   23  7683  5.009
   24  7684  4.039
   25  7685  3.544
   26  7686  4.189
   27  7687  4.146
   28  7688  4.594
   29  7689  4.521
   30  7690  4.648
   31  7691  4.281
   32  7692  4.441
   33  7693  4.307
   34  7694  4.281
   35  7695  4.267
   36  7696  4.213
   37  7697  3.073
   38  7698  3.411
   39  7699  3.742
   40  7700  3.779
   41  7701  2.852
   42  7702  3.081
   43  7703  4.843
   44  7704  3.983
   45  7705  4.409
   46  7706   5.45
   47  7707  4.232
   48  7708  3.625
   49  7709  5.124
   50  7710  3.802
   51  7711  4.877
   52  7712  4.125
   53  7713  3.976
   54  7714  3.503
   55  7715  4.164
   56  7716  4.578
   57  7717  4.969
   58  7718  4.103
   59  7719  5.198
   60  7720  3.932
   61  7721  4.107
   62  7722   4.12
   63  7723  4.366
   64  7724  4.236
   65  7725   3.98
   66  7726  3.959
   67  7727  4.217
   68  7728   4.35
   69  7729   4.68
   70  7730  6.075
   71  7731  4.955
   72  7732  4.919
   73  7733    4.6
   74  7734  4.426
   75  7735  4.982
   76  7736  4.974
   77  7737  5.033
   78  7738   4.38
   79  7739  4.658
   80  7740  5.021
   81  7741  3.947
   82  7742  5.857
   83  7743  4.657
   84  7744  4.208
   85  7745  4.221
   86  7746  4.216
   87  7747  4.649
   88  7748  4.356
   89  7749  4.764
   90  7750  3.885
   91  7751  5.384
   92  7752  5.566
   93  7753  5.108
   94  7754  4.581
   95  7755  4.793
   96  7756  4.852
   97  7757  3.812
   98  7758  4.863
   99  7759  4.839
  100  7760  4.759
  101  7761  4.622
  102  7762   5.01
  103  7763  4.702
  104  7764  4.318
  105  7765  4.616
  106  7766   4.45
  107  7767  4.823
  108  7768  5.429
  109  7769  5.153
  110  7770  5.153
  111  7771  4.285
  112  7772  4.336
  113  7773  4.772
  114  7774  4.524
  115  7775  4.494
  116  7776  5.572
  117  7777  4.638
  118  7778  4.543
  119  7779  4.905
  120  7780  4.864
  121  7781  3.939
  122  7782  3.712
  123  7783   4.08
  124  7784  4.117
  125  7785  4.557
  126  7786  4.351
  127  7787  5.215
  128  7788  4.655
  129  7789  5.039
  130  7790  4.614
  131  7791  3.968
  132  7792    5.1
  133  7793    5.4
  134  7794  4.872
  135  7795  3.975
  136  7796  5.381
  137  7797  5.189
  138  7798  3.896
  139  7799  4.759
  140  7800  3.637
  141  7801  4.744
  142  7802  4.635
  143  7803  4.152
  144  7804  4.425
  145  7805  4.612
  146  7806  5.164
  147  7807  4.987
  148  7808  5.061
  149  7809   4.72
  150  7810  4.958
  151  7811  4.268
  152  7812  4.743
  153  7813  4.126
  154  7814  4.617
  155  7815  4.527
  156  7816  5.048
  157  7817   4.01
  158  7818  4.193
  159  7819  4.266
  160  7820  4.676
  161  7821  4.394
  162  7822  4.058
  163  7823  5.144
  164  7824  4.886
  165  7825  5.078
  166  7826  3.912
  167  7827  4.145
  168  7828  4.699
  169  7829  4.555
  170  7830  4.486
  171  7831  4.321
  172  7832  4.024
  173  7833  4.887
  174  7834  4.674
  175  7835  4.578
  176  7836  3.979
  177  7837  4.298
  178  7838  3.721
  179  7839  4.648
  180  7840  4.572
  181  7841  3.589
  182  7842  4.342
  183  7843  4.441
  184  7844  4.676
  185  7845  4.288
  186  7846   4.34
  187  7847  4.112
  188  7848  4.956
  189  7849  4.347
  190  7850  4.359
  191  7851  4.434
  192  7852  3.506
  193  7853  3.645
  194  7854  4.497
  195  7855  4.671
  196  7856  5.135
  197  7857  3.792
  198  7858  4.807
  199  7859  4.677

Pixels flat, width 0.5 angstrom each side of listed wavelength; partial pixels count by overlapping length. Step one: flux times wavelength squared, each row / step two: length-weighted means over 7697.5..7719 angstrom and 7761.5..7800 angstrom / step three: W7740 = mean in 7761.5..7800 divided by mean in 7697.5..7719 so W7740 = 1.14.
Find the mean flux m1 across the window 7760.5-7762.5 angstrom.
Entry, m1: 4.82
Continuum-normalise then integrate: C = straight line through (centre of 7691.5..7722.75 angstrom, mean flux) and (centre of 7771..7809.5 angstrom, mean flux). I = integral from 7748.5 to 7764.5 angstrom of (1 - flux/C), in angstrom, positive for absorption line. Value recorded -1.1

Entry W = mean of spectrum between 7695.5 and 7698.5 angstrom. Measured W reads 3.57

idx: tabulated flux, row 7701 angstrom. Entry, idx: 2.852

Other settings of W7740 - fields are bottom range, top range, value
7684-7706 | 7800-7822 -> 1.16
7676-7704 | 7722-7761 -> 1.13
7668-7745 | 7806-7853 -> 1.04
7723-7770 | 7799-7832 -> 0.98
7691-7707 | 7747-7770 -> 1.20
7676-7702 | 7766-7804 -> 1.14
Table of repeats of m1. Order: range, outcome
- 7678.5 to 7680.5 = 4.66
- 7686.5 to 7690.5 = 4.48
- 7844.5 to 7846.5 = 4.31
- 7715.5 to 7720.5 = 4.56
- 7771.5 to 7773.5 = 4.55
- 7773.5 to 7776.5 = 4.86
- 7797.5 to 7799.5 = 4.33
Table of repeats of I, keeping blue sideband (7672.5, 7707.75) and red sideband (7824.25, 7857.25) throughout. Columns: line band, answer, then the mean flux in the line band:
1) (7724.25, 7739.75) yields -1.54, 4.68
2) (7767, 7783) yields -1.40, 4.67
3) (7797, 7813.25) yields -0.95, 4.58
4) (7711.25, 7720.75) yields -0.13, 4.29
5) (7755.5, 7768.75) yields -1.31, 4.71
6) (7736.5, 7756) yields -1.99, 4.7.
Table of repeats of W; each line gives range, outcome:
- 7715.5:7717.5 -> 4.77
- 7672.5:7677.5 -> 4.21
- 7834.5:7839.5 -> 4.24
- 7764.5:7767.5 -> 4.63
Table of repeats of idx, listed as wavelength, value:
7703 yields 4.843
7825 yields 5.078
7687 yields 4.146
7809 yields 4.72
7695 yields 4.267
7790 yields 4.614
